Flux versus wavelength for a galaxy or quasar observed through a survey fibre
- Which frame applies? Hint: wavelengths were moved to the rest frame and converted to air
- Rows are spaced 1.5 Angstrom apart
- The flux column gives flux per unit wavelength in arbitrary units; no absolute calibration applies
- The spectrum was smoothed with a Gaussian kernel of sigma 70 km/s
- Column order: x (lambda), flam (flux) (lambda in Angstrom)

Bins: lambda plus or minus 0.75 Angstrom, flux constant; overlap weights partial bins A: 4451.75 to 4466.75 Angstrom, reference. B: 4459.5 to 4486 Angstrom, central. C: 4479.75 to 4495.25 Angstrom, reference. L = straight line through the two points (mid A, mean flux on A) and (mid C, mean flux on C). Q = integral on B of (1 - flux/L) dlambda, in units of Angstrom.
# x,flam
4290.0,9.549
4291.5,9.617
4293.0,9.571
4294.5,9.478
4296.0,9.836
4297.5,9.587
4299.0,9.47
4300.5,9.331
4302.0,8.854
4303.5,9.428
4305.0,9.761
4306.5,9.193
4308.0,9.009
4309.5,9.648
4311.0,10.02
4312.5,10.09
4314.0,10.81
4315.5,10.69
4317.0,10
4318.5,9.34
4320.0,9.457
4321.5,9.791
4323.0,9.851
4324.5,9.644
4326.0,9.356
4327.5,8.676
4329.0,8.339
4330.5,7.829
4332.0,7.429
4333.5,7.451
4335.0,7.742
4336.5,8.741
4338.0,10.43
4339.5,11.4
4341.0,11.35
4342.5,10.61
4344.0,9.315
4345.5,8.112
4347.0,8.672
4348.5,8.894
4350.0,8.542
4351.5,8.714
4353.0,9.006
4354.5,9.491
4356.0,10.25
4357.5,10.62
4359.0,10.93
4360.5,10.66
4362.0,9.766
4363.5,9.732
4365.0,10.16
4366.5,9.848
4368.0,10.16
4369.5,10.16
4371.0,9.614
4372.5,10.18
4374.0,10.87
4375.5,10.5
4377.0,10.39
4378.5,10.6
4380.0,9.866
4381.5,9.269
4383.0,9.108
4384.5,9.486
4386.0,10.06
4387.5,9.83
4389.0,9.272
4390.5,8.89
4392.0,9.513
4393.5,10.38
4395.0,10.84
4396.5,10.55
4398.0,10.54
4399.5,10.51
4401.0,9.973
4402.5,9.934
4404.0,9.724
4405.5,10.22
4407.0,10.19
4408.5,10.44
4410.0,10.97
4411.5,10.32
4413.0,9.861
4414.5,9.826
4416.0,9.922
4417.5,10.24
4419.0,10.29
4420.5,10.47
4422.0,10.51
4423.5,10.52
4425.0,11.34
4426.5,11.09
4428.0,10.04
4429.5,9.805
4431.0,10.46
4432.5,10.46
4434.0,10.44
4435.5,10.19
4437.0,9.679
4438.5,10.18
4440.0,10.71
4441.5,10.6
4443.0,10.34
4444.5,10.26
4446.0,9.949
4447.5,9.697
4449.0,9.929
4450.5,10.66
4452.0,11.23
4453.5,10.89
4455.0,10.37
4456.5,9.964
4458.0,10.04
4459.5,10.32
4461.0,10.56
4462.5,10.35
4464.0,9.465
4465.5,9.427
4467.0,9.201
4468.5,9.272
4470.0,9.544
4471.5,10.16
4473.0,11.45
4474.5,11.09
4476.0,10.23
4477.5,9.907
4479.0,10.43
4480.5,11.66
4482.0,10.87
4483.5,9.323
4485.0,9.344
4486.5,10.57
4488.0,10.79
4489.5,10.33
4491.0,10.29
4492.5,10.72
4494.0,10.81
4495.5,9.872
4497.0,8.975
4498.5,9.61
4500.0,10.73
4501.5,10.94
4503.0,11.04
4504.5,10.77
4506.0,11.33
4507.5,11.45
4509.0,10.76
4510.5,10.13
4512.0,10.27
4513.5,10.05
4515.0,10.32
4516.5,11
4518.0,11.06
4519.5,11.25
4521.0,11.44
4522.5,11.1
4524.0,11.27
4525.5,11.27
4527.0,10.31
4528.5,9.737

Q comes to 0.45 Angstrom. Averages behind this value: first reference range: 10.2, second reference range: 10.5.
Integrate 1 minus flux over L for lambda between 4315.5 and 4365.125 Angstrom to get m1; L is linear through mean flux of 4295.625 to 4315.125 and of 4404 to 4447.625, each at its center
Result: 2.1 Angstrom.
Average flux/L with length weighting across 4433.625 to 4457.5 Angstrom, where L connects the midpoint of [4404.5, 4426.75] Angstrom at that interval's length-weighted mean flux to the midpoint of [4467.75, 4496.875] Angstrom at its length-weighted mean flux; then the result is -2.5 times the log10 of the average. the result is 0.00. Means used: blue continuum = 10.4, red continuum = 10.3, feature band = 10.3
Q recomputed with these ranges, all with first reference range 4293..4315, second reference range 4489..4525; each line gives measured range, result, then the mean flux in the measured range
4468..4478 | 0.20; 10.3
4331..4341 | 0.78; 9.03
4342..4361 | 0.71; 9.5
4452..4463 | -0.02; 10.4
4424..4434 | -0.26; 10.5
